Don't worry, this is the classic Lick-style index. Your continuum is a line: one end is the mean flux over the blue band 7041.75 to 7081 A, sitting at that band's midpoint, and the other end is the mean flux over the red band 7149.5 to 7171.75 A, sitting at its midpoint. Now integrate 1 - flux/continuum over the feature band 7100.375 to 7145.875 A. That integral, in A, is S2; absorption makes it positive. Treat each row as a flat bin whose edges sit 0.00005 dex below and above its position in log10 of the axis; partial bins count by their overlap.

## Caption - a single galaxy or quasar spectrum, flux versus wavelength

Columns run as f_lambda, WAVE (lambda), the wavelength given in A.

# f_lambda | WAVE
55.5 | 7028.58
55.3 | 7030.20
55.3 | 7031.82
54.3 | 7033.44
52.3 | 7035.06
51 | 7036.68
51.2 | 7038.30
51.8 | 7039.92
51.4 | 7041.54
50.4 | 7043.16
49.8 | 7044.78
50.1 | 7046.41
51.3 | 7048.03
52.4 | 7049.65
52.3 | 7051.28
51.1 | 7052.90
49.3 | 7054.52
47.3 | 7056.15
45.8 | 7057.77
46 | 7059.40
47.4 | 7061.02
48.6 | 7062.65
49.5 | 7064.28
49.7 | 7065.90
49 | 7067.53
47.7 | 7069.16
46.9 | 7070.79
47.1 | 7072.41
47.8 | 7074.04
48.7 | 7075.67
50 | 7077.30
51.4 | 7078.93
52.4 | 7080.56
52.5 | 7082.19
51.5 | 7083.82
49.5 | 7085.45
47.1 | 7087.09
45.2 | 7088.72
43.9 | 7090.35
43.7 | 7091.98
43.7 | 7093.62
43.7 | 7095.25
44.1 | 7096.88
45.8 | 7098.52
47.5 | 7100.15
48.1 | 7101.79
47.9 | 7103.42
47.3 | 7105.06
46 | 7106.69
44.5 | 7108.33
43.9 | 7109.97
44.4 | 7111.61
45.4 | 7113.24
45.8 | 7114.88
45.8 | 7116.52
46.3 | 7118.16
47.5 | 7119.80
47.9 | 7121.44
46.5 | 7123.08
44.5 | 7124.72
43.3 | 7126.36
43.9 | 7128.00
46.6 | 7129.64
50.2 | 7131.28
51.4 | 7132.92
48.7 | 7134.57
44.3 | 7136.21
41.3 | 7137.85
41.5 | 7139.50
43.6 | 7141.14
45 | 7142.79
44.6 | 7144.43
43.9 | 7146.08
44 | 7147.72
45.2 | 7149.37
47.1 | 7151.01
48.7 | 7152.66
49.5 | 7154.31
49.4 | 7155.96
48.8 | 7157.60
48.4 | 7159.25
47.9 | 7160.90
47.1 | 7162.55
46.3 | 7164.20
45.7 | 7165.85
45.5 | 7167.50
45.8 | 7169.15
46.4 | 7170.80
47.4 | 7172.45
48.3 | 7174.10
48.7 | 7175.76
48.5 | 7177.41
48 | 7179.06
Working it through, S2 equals 2.2 A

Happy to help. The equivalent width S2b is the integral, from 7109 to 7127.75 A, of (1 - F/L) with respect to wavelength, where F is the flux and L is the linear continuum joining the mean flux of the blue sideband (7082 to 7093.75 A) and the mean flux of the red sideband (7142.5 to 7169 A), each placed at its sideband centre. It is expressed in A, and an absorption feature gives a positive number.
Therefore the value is 0.5 A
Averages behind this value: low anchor 47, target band 45.5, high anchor 46.7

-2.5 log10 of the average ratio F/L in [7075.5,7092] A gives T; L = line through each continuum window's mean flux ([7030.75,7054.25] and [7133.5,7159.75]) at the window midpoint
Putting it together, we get 0.011 mag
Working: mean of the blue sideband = 51.8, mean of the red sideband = 45.9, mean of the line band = 49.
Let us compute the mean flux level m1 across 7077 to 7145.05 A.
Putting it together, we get 46.4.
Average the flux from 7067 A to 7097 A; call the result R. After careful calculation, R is 47.8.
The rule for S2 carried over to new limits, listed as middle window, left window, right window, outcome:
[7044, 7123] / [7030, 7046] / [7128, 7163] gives 3.21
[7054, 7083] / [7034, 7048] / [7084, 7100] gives -0.41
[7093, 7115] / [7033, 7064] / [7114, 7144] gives 0.71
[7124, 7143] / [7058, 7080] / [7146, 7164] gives 0.91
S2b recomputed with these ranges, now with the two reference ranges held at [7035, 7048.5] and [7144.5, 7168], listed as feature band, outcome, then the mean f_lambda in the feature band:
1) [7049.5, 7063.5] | 0.5 A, 48.7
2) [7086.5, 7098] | 1.1 A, 44.5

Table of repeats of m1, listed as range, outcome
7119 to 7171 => 46.3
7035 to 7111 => 48.4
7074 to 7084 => 50.8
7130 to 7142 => 45.9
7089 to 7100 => 44.4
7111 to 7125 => 46.1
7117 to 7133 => 46.6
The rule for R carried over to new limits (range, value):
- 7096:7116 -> 45.9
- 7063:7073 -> 48.4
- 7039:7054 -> 51.2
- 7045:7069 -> 49.2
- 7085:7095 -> 45.2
